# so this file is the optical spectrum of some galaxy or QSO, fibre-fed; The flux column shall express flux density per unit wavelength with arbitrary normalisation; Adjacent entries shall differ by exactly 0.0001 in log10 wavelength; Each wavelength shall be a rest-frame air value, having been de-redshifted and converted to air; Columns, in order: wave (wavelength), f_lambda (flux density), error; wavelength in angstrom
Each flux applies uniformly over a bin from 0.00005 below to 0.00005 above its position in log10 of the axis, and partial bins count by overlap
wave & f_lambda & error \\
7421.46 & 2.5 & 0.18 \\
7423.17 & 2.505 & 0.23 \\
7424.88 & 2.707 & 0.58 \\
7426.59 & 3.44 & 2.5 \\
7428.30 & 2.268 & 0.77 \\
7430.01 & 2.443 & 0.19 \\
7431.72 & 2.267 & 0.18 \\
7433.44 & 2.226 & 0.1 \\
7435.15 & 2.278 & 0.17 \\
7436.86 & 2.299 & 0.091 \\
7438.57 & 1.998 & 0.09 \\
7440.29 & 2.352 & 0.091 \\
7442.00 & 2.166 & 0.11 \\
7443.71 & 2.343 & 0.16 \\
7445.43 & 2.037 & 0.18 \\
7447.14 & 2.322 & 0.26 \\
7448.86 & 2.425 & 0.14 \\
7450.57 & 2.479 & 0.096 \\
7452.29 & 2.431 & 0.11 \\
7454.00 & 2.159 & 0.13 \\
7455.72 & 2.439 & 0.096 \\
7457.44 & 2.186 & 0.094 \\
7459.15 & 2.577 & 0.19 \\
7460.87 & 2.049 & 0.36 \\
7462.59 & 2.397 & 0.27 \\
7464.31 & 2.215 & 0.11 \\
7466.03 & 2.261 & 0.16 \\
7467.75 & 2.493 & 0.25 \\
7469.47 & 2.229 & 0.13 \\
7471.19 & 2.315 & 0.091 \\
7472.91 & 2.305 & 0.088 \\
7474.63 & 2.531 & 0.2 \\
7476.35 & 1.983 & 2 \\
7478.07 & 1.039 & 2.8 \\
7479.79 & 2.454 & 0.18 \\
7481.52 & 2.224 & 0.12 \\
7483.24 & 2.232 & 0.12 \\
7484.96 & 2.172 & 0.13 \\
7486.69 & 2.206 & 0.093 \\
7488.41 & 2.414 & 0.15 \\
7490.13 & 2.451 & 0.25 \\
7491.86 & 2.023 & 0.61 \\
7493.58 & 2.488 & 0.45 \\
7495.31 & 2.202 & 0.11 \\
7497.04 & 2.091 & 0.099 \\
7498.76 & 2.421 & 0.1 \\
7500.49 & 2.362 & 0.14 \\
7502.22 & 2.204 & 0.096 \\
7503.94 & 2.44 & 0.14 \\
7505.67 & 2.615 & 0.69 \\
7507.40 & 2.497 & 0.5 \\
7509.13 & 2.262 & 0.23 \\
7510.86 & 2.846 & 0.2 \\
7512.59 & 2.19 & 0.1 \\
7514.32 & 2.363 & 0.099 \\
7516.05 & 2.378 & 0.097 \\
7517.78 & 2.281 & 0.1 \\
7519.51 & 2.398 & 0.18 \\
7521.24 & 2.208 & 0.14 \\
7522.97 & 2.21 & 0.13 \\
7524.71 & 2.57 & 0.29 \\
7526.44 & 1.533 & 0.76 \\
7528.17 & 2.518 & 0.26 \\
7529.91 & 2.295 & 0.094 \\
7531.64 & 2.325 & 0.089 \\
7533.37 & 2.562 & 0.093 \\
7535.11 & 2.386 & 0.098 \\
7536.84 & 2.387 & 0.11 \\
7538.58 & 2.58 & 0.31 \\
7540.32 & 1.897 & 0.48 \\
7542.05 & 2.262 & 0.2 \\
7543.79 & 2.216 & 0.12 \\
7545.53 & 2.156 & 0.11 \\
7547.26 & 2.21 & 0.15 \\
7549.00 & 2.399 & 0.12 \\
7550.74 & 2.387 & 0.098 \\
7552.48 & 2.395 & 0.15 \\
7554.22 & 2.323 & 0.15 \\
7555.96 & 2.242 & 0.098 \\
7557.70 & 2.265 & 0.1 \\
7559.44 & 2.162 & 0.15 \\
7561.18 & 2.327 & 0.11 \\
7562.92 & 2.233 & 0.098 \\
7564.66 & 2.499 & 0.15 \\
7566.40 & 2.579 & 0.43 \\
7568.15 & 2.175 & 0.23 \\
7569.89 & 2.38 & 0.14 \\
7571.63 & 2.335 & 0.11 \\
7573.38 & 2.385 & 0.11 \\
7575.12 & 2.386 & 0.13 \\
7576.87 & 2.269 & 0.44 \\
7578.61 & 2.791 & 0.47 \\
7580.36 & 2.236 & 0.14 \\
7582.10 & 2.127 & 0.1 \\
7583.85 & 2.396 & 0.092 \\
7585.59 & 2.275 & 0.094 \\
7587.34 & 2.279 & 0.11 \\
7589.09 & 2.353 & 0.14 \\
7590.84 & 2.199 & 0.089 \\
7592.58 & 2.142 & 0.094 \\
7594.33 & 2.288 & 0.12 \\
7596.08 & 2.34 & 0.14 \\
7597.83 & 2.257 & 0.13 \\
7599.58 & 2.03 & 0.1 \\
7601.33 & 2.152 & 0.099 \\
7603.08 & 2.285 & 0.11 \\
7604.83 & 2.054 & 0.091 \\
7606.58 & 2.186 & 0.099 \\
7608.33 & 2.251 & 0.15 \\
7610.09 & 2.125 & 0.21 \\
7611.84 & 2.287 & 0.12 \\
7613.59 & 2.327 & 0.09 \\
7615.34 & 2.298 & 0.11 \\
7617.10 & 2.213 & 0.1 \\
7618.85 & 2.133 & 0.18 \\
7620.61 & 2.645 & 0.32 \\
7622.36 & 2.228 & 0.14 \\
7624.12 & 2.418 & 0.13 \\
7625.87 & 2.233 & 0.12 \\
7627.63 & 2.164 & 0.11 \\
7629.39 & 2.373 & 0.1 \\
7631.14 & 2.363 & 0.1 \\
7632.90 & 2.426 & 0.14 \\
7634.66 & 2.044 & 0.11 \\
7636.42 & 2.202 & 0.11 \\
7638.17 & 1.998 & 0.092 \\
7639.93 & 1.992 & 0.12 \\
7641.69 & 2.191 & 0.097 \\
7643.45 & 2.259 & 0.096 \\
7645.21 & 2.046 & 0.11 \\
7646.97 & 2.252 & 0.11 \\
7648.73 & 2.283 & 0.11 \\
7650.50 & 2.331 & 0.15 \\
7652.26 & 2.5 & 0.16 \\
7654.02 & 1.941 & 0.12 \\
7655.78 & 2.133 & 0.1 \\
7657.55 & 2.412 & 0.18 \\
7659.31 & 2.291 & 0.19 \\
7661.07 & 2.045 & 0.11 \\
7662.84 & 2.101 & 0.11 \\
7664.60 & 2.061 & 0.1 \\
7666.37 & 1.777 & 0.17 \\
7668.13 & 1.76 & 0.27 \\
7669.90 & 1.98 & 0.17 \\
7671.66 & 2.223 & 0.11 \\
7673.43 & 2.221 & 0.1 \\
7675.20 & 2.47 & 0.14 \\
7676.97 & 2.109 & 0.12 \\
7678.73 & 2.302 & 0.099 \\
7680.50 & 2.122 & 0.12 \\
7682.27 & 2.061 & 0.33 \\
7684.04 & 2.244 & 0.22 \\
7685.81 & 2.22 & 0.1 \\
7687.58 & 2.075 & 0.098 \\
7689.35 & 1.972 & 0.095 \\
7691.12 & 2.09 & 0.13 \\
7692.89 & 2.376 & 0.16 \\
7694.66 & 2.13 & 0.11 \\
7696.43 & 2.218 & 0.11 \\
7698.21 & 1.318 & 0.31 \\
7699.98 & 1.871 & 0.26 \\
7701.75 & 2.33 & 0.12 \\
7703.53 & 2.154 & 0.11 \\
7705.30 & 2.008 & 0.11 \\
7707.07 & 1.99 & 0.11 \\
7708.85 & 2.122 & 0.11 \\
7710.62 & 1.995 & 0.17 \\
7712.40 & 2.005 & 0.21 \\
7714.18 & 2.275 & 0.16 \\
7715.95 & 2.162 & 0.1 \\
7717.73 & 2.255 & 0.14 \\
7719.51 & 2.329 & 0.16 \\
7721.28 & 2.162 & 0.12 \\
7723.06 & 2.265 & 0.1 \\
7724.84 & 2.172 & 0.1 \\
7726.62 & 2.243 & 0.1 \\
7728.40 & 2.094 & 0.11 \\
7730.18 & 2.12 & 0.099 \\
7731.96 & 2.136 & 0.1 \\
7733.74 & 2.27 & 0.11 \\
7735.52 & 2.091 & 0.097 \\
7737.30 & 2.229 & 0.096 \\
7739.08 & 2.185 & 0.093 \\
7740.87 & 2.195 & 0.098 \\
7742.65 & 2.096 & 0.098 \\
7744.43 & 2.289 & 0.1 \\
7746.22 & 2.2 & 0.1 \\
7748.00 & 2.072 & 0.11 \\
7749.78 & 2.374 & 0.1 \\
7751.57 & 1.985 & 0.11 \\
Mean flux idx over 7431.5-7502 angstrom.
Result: 2.26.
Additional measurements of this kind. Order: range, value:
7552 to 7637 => 2.29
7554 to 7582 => 2.34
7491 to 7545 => 2.32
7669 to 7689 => 2.18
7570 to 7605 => 2.29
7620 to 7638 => 2.29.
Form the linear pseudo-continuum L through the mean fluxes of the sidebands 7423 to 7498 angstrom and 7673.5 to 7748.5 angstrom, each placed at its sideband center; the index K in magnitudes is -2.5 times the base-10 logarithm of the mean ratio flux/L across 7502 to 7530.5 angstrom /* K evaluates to -0.04 mag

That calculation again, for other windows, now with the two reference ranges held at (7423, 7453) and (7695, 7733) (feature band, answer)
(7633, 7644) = 0.03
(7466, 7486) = 0.08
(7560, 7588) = -0.05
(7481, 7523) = -0.01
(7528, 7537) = -0.05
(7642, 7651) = -0.03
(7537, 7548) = 0.02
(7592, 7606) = 0.01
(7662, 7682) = 0.02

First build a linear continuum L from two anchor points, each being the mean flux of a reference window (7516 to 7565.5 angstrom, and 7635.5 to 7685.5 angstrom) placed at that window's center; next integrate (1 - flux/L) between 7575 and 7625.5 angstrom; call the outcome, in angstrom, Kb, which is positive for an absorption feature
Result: -1.1 angstrom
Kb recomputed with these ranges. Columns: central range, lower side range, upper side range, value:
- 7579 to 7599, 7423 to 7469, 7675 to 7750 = -0.3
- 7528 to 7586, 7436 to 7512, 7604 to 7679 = -2.3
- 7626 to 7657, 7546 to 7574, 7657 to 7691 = -0.4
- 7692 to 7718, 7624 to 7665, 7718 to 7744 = 1.4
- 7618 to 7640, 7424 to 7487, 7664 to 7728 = -0.9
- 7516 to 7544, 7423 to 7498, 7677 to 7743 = -0.5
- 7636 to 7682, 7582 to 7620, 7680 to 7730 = 0.3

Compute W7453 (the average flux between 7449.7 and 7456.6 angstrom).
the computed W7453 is 2.38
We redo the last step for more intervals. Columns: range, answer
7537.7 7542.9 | 2.25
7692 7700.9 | 1.98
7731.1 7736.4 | 2.17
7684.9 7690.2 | 2.09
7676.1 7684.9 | 2.17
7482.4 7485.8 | 2.2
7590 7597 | 2.24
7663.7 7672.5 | 1.96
